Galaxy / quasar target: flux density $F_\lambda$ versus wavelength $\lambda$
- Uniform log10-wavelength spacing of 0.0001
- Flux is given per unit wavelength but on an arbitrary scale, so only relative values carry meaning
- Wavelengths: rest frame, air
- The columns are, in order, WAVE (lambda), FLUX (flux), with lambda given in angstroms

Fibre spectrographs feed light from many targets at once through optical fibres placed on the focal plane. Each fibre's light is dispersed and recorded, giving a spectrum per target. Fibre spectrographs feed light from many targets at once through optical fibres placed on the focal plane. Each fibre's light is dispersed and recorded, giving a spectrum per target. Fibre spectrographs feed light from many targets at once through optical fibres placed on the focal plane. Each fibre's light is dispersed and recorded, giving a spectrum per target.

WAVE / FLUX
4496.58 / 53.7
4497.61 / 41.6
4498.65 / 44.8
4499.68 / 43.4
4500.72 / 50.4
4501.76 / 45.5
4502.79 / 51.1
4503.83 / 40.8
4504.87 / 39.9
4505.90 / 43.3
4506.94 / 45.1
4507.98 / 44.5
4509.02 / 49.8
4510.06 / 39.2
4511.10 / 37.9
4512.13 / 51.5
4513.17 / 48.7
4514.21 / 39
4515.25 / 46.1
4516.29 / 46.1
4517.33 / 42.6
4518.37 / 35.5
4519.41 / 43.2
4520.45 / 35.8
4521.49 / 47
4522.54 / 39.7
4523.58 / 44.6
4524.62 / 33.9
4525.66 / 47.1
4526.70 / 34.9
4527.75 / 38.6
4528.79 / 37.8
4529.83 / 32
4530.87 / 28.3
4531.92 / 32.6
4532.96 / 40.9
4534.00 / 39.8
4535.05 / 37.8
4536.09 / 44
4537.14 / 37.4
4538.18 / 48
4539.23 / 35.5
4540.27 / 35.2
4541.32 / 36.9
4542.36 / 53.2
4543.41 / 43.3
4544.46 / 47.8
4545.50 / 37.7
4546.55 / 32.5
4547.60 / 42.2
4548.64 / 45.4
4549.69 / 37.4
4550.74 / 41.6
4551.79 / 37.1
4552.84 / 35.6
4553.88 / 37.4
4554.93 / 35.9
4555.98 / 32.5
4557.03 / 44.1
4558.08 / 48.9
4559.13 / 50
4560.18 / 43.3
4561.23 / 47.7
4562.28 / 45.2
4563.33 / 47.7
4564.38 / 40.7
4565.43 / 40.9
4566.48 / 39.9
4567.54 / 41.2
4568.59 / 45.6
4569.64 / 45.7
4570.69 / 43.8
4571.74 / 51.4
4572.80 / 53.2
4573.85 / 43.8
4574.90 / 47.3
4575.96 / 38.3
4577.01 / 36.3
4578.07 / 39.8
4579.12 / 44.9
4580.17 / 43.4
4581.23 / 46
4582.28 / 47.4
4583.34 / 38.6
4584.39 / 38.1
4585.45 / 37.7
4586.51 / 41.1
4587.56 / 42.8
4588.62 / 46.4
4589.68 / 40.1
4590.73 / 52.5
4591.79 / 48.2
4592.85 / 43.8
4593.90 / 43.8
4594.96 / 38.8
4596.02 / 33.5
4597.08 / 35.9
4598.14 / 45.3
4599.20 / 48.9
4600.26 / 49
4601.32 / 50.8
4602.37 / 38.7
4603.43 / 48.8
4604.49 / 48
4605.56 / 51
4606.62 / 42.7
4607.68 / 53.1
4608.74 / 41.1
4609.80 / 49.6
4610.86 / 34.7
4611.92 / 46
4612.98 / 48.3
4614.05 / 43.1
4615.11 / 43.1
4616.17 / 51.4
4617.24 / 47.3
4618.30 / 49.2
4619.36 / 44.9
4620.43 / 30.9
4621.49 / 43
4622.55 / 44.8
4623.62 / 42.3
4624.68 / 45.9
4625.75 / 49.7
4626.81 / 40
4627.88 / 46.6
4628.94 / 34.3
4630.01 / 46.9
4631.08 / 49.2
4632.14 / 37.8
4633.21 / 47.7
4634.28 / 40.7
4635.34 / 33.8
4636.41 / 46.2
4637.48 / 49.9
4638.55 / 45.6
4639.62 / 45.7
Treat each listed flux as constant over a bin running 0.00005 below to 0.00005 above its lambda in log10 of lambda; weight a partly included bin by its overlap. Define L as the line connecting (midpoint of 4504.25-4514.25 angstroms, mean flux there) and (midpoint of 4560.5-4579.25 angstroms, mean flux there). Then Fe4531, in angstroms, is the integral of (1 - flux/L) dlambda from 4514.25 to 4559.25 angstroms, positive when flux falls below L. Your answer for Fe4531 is 4.2 angstroms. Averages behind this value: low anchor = 44.1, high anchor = 44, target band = 40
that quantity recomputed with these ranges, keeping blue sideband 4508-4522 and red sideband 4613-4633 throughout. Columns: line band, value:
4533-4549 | 0.90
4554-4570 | 0.20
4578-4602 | 0.26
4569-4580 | -0.17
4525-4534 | 1.40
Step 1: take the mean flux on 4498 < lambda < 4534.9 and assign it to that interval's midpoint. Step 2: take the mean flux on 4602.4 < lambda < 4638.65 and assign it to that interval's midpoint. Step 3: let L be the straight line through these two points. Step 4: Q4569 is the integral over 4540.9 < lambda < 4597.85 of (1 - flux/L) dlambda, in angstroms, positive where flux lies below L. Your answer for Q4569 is 0.83 angstroms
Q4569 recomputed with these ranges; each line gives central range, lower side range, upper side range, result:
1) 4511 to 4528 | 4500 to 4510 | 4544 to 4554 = 0.5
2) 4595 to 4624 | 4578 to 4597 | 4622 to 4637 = -1.1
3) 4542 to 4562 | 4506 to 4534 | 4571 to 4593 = 0.3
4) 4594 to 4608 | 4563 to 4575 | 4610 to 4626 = -0.1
